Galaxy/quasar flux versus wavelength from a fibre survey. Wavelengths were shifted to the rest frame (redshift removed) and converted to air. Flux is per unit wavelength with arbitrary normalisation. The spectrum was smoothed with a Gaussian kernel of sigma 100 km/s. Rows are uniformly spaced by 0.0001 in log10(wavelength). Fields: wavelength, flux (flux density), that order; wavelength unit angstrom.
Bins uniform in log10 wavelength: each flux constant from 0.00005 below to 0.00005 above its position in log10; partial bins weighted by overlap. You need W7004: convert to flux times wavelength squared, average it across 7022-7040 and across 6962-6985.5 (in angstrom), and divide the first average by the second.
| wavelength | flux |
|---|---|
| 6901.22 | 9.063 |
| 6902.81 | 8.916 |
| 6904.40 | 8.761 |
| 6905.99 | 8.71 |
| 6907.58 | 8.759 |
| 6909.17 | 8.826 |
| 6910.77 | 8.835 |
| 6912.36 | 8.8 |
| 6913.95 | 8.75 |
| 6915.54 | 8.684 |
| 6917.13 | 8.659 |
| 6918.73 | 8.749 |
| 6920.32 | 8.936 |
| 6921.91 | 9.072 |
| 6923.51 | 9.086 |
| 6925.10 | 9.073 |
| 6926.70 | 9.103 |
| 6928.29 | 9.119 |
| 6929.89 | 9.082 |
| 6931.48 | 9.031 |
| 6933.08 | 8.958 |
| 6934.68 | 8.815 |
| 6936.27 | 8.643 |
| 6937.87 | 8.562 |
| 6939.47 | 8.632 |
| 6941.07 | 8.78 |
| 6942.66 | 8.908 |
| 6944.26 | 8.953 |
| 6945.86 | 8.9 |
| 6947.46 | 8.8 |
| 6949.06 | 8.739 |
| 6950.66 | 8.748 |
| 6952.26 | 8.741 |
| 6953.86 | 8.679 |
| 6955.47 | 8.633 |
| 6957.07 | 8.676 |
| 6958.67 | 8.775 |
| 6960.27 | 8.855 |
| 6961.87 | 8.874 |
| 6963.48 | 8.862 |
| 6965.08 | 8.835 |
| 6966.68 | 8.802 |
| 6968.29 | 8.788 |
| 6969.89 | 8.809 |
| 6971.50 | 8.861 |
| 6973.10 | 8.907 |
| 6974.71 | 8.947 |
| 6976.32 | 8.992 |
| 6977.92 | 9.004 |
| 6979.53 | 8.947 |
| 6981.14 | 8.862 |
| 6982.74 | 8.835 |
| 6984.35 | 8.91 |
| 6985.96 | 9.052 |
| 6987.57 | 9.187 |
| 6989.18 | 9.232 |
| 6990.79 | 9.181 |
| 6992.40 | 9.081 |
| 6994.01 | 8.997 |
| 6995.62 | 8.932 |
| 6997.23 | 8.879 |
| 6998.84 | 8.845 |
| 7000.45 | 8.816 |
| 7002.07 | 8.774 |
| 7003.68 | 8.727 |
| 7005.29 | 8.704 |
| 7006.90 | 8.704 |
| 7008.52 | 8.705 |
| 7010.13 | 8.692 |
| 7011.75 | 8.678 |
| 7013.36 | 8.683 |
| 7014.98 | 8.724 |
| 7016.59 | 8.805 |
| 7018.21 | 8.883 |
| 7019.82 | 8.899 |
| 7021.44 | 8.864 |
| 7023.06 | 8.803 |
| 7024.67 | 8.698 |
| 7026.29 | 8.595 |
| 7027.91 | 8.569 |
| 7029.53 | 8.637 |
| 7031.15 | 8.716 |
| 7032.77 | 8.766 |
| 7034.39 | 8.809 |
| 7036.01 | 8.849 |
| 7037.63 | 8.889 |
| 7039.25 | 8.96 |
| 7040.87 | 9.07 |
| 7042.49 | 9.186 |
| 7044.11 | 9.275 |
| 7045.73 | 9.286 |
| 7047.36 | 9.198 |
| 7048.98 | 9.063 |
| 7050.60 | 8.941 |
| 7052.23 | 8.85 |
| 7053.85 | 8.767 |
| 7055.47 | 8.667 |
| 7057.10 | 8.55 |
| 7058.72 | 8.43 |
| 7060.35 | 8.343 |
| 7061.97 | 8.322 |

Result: 1.00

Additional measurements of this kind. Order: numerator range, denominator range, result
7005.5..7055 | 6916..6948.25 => 1.02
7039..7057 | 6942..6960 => 1.06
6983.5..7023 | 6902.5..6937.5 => 1.02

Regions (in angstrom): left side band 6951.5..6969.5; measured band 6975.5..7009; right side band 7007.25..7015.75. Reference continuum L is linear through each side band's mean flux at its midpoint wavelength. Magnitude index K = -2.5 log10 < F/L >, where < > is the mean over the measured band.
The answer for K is -0.02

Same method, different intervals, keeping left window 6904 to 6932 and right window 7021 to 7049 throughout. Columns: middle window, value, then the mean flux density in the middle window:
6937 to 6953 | 0.01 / 8.78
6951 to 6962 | 0.02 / 8.74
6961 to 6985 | 0.00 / 8.88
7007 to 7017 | 0.02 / 8.71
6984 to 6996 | -0.02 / 9.08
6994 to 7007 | 0.01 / 8.82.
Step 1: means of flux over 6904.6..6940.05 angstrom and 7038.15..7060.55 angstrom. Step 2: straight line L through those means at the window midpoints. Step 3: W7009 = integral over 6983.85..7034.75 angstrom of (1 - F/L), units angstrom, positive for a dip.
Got 0.4 angstrom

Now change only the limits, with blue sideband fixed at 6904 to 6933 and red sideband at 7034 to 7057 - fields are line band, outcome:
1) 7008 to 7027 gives 0.4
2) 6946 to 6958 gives 0.3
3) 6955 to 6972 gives 0.2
